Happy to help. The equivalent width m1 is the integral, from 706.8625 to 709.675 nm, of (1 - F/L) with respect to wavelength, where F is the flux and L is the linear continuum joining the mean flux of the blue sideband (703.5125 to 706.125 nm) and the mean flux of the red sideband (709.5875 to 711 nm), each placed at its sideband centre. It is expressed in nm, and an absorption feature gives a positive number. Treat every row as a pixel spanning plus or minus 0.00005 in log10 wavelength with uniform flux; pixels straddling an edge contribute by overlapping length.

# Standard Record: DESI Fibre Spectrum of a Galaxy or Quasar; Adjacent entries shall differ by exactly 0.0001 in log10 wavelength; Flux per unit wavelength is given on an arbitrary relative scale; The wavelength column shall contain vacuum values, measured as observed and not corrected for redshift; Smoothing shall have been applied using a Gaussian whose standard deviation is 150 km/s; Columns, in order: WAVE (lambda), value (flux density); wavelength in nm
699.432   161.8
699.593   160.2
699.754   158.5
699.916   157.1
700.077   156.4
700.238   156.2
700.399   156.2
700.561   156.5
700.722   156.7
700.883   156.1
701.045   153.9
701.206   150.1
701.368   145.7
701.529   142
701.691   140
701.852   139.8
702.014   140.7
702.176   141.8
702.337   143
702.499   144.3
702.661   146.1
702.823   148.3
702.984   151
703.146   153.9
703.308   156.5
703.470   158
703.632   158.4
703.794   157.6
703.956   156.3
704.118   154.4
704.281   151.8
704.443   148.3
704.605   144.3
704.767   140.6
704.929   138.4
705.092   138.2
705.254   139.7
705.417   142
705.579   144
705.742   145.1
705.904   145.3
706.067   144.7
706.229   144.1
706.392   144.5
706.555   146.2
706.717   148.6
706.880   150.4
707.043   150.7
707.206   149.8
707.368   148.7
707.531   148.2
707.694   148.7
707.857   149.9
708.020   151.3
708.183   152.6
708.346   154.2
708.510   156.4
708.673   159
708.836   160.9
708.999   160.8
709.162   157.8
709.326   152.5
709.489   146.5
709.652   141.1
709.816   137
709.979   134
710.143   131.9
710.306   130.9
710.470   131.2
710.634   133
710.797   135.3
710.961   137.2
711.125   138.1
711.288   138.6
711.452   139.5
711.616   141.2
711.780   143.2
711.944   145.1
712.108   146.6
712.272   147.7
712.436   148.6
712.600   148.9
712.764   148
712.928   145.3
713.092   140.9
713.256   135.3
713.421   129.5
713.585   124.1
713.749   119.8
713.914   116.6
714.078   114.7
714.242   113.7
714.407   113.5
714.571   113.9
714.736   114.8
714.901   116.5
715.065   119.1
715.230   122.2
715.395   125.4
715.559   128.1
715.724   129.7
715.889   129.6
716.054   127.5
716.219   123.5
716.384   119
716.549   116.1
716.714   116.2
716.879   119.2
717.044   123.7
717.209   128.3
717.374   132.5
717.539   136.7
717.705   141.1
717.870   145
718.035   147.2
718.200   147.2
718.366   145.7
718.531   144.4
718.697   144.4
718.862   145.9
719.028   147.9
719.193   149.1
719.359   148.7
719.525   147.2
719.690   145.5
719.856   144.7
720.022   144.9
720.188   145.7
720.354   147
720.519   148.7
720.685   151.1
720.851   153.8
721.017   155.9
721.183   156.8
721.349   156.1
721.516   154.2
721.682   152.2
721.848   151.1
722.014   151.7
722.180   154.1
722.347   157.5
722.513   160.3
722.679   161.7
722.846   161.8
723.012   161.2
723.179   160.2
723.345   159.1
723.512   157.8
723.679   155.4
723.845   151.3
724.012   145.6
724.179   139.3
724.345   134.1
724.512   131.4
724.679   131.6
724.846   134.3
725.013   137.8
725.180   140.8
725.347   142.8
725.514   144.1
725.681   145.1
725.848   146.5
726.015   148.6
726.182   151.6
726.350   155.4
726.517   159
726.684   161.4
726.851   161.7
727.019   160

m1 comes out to -0.27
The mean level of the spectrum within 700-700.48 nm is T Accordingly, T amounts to 156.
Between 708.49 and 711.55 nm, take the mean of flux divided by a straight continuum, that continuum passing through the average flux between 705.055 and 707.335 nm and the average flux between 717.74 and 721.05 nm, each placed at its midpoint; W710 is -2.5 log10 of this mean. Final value 0.02 mag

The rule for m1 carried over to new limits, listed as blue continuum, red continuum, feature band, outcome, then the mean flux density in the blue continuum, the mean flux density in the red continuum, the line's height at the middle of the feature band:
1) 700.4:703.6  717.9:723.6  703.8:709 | 0.03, 149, 152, 150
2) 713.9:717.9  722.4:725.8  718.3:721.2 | -0.28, 123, 148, 135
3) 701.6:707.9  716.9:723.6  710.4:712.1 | 0.11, 147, 149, 148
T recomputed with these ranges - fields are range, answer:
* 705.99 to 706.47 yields 144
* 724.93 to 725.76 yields 142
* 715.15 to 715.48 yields 124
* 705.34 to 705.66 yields 143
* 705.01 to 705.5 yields 140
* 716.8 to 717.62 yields 128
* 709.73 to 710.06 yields 136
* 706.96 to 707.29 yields 150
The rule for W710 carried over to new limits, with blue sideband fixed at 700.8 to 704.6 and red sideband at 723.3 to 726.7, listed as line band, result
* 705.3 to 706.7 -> 0.03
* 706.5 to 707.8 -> 0.00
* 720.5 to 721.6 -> -0.05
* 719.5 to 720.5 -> 0.00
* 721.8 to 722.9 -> -0.08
